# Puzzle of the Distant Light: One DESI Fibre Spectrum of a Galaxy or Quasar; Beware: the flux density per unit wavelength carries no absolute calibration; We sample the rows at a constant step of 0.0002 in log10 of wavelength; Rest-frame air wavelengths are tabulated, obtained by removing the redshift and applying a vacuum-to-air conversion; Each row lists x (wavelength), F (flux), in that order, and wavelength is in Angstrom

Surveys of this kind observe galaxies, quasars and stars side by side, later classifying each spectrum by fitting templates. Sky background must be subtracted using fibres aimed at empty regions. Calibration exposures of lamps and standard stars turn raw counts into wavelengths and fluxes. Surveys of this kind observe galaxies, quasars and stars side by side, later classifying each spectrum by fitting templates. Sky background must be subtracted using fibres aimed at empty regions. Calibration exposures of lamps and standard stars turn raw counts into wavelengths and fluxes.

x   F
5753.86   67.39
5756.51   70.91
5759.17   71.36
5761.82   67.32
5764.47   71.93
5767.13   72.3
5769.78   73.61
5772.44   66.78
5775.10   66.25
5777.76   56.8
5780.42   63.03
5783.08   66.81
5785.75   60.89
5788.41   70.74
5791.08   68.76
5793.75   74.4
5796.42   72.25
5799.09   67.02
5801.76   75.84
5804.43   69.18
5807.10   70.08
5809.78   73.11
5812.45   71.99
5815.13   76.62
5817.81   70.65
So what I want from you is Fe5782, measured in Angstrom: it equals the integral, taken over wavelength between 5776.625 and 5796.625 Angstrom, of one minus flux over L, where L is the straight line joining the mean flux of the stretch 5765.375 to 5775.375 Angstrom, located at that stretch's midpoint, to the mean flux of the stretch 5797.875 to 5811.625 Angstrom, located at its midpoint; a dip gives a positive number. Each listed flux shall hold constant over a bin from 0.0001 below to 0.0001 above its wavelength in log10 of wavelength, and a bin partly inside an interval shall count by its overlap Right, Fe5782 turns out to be 1.2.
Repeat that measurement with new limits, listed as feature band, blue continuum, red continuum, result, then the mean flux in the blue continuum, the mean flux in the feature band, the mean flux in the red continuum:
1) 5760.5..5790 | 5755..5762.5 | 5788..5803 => 1.54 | 70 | 67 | 71.5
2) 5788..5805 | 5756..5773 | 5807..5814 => 0.10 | 70.8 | 71.3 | 72.1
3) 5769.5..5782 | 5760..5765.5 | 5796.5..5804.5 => 1.00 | 69.7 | 64.6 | 71.2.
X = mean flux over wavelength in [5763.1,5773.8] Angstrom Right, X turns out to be 71.1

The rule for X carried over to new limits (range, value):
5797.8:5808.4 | 70.6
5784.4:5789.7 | 65.8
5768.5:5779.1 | 65.8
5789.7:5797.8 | 71.7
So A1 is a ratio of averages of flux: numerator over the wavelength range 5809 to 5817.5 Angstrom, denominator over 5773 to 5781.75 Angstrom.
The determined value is 1.18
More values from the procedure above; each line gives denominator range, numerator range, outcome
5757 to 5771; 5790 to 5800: 0.99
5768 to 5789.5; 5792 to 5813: 1.09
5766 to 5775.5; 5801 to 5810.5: 1.02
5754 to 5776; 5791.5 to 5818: 1.03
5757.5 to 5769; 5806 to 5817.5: 1.03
